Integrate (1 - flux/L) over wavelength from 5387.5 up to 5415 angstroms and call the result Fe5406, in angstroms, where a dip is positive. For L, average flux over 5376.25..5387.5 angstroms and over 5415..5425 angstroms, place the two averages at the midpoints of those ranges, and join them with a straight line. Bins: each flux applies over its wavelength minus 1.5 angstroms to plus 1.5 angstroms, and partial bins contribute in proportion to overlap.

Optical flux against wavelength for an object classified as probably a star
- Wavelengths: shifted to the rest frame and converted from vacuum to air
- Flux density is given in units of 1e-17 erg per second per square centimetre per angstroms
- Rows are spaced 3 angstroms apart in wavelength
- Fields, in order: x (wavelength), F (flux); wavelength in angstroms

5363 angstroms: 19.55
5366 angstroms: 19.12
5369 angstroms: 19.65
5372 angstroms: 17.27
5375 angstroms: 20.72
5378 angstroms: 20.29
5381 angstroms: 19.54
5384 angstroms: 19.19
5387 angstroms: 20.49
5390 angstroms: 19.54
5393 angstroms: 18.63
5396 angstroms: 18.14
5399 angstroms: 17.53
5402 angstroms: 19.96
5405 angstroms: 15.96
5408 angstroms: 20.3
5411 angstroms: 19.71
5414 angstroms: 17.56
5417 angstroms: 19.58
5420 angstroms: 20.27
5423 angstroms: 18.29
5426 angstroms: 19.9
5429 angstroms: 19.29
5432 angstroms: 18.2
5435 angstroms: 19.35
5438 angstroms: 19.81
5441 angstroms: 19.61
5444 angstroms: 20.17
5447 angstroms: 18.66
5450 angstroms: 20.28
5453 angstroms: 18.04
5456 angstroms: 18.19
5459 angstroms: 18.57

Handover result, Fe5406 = 1.3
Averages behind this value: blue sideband 19.8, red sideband 19.3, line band 18.7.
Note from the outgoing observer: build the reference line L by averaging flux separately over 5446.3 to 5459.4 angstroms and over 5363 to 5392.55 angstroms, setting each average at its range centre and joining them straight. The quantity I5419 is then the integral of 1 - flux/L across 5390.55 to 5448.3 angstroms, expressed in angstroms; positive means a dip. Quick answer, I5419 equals 0.3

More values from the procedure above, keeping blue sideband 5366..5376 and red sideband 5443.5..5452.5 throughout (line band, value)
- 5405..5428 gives 0.2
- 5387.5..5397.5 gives 0.1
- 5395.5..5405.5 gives 0.6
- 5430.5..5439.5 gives 0.1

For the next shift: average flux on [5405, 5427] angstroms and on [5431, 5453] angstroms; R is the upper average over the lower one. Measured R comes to 1.01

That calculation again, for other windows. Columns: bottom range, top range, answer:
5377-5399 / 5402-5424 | 0.98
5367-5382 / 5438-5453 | 1.00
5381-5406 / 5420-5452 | 1.03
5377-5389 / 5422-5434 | 0.96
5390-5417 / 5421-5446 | 1.04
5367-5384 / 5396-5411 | 0.95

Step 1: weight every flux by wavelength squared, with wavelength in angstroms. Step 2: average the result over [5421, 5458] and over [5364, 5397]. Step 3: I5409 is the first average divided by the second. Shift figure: 1.0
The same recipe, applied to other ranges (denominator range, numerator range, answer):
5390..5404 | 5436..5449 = 1.07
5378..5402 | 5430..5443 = 1.02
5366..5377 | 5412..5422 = 1.01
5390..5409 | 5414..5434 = 1.05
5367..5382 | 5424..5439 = 1.01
